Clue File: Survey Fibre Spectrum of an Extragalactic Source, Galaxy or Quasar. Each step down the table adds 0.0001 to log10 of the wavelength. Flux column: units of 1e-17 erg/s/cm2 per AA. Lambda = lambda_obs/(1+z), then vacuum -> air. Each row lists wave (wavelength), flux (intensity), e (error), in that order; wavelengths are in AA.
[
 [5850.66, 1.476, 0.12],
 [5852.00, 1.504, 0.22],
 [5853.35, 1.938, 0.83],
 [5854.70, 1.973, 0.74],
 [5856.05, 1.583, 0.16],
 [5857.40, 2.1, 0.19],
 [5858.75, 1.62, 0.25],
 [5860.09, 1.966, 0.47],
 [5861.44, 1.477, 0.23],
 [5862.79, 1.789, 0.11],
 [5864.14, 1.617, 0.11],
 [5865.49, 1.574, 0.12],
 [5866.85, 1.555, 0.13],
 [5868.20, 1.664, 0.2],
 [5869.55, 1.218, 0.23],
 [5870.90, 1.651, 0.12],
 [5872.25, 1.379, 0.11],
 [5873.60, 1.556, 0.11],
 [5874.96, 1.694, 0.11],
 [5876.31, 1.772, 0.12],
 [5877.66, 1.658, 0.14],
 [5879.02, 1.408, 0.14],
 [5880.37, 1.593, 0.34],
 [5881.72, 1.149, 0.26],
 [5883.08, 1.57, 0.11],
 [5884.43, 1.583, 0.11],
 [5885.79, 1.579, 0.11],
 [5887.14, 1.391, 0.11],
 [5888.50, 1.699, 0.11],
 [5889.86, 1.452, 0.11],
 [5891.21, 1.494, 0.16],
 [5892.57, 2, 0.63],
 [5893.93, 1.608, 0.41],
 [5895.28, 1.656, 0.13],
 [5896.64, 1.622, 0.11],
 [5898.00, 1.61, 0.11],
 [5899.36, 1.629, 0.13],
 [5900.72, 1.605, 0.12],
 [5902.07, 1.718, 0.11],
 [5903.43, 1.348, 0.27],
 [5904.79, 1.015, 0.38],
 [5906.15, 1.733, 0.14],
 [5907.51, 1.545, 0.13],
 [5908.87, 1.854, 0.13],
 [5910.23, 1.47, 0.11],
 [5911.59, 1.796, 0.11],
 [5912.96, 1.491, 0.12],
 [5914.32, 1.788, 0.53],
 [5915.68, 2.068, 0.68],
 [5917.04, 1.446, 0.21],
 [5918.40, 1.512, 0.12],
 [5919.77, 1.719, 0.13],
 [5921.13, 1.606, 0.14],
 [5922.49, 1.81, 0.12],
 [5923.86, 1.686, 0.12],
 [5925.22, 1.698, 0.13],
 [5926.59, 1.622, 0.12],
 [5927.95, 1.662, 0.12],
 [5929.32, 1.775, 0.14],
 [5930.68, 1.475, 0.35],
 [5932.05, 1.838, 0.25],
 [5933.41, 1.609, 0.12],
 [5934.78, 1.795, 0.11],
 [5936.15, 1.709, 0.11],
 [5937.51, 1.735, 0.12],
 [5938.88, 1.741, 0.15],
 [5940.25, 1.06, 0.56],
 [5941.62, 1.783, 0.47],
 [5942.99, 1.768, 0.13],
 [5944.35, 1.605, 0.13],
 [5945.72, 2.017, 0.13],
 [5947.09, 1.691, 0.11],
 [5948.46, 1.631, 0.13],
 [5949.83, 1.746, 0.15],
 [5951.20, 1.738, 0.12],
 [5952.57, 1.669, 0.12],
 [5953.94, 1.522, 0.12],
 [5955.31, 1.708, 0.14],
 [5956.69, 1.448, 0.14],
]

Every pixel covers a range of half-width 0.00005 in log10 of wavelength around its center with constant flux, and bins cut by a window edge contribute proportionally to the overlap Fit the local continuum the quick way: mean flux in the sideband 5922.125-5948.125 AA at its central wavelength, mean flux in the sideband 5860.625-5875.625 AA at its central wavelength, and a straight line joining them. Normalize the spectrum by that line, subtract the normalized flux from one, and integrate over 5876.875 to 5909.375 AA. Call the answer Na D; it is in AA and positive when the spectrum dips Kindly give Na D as 1.0 AA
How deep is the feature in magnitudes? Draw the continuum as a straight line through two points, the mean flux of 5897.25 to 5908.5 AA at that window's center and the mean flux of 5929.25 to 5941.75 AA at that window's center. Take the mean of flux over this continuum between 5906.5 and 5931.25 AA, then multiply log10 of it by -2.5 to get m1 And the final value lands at -0.056 mag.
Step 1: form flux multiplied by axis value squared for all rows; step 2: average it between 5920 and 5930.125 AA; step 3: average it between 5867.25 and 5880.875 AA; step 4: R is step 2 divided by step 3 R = 1.1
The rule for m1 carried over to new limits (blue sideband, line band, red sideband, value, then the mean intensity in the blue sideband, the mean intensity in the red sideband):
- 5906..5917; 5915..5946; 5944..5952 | 0.027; 1.7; 1.74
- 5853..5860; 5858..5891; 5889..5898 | 0.117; 1.85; 1.64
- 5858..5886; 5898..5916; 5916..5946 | 0.013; 1.58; 1.67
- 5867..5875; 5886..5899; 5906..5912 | -0.007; 1.52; 1.67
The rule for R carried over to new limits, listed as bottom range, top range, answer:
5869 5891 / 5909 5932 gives 1.11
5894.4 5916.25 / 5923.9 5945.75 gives 1.04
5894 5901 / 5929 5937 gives 1.06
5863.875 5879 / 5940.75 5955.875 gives 1.12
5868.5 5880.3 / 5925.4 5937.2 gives 1.11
